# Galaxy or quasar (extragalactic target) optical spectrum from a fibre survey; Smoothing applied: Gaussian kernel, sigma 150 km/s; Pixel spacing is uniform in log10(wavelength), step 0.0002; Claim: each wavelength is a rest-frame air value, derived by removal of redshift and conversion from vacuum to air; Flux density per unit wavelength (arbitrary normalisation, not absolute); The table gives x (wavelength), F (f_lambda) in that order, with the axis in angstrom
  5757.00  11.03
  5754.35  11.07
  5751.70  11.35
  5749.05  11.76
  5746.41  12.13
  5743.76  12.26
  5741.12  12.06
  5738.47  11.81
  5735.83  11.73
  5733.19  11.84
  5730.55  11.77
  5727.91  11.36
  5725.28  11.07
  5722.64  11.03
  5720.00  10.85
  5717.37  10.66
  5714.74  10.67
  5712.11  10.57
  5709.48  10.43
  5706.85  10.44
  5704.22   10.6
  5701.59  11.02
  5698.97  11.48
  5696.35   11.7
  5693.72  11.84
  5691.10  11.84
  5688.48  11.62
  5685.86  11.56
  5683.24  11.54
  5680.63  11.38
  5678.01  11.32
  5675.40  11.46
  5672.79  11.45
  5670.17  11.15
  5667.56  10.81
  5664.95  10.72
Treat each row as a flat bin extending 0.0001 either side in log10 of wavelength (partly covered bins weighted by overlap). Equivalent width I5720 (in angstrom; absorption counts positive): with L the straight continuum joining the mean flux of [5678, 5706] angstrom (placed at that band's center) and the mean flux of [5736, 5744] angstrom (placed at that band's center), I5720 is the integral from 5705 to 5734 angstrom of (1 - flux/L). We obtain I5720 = 2.0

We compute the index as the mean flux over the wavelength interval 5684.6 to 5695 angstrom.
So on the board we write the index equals 11.7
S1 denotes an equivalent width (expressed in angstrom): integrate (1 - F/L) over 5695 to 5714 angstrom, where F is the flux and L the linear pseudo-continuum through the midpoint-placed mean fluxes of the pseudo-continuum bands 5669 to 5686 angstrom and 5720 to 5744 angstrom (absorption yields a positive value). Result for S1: 1.0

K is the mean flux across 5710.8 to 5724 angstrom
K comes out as 10.8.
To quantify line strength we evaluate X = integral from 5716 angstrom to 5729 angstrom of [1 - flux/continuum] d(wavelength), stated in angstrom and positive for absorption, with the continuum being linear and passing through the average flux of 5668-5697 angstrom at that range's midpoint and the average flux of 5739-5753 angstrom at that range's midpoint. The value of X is 0.9 angstrom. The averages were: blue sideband 11.5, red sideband 11.9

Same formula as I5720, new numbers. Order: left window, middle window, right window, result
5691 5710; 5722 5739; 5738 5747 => 0.4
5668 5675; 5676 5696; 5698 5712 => -1.0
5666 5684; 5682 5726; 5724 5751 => 1.5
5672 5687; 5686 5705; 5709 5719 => -0.7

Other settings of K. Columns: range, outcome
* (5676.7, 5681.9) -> 11.3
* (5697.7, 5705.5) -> 11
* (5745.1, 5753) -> 11.8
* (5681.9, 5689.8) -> 11.6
